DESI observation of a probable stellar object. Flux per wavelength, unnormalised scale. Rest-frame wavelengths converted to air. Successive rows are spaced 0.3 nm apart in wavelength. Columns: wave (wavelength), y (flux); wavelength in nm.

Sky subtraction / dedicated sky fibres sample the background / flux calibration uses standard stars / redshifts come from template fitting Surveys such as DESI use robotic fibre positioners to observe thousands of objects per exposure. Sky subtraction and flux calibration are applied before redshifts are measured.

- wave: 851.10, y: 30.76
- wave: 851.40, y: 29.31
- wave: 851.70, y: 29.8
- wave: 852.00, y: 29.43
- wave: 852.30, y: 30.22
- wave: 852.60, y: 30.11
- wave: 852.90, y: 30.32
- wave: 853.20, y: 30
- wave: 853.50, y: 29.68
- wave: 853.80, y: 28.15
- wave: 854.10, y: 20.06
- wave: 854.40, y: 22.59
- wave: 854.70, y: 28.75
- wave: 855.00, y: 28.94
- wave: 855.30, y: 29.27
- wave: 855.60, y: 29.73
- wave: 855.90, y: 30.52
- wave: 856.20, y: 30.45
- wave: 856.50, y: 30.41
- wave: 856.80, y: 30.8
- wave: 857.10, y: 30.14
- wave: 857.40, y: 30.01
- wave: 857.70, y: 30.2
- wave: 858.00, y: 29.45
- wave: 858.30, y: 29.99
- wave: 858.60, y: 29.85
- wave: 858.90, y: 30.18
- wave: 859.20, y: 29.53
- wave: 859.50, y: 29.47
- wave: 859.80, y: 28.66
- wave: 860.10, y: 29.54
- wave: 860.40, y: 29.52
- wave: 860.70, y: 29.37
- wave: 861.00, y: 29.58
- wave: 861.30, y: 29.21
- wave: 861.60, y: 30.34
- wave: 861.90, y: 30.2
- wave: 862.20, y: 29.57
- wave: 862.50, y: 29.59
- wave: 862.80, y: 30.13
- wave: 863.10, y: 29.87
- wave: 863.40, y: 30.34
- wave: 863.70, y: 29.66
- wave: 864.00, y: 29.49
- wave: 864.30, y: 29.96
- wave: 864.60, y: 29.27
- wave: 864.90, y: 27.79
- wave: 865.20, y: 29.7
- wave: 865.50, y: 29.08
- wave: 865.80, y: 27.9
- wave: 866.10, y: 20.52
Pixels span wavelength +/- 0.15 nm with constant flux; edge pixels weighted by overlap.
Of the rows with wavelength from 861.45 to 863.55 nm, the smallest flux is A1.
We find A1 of 29.57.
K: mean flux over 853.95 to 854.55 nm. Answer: 21.3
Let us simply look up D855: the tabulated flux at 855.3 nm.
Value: 29.27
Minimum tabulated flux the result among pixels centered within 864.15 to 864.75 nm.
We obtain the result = 29.27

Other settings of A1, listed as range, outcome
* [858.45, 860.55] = 28.66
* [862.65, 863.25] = 29.87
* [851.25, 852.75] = 29.31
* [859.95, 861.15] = 29.37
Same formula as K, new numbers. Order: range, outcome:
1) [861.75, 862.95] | 29.9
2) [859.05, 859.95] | 29.2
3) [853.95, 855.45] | 25.9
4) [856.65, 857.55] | 30.3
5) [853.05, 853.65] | 29.8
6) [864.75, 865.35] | 28.7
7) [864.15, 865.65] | 29.2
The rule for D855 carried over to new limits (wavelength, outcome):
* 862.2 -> 29.57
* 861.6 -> 30.34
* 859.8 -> 28.66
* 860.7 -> 29.37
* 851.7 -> 29.8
